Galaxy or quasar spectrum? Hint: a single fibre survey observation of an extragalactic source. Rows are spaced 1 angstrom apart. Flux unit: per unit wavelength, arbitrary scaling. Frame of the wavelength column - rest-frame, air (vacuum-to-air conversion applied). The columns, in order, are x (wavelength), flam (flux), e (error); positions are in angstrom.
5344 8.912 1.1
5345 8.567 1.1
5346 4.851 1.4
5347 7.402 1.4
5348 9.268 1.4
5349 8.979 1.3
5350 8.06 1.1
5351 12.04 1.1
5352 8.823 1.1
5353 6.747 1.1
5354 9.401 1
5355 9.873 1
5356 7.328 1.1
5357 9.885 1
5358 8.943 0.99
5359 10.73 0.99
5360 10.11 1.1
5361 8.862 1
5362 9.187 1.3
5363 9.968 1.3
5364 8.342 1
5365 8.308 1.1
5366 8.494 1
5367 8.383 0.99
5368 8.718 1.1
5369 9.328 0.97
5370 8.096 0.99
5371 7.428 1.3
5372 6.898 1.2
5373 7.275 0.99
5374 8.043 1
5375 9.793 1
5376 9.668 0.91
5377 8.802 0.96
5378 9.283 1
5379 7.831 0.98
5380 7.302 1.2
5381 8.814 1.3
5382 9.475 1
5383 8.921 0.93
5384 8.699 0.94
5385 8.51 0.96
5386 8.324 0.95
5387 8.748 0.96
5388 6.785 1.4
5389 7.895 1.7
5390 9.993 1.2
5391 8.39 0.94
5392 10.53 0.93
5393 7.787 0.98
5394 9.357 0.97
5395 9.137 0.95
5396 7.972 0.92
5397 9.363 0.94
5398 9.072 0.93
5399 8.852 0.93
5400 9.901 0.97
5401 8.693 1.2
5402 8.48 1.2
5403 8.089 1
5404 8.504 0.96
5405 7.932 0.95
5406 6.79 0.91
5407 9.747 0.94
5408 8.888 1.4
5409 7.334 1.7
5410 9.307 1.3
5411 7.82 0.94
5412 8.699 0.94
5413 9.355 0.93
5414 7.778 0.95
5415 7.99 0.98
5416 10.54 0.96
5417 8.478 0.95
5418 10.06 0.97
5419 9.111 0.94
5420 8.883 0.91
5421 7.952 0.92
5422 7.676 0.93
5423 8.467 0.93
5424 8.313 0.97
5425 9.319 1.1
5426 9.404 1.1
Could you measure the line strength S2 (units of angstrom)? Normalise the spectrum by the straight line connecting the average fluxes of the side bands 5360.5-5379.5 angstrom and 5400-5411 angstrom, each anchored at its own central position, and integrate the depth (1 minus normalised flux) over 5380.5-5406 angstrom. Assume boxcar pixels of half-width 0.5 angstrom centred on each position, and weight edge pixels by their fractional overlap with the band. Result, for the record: -0.7 angstrom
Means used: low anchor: 8.56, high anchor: 8.42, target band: 8.69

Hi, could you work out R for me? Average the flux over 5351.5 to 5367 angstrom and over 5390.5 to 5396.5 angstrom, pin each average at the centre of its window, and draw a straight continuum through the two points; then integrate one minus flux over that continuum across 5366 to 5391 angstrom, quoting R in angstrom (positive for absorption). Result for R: 1.3 angstrom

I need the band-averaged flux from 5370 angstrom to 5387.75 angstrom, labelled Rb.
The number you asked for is 8.43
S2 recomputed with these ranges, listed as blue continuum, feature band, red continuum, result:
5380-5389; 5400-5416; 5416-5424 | 0.31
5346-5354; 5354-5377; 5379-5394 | -0.67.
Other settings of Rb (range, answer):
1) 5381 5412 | 8.65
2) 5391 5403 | 8.95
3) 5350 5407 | 8.73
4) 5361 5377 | 8.55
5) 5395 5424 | 8.64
